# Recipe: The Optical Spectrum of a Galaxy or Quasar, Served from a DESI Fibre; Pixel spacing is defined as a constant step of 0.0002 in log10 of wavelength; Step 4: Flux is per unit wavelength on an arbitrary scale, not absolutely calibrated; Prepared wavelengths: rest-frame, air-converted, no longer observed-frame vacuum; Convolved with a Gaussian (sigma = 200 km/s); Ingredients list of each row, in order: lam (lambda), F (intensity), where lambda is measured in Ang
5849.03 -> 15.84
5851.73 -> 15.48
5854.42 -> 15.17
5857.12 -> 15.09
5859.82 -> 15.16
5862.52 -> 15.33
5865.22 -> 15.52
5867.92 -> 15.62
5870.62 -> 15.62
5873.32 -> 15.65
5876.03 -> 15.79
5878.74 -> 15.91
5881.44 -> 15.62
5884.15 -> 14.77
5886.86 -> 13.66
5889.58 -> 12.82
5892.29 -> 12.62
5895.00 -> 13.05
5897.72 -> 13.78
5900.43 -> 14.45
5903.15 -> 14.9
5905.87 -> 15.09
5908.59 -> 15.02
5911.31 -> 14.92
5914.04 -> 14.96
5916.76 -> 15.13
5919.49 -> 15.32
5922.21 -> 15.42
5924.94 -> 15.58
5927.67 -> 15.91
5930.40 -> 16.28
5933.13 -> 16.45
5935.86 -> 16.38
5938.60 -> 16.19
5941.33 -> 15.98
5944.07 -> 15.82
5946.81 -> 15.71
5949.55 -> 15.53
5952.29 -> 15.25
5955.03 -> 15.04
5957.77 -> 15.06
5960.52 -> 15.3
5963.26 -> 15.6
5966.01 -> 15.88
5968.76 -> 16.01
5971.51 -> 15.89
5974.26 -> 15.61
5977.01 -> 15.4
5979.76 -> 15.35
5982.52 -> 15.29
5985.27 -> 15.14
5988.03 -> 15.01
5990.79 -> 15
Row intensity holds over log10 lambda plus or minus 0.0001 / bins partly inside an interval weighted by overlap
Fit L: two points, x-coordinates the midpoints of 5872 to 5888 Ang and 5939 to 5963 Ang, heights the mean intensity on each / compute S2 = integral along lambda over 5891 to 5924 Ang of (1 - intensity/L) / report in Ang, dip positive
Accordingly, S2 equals 1.67 Ang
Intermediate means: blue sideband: 15.3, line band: 14.6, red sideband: 15.5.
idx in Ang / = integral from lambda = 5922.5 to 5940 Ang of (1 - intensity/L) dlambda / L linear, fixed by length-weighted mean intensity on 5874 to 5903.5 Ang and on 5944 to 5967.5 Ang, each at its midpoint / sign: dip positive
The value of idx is -1.2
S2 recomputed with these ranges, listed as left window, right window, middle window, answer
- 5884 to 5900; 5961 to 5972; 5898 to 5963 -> -3.61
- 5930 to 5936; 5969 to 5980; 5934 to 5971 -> 0.81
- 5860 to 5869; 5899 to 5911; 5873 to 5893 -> 0.76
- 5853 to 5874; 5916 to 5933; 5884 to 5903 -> 2.37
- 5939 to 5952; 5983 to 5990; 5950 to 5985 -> -0.15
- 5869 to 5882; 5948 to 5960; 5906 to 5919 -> 0.38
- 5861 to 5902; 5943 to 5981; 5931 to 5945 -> -0.83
